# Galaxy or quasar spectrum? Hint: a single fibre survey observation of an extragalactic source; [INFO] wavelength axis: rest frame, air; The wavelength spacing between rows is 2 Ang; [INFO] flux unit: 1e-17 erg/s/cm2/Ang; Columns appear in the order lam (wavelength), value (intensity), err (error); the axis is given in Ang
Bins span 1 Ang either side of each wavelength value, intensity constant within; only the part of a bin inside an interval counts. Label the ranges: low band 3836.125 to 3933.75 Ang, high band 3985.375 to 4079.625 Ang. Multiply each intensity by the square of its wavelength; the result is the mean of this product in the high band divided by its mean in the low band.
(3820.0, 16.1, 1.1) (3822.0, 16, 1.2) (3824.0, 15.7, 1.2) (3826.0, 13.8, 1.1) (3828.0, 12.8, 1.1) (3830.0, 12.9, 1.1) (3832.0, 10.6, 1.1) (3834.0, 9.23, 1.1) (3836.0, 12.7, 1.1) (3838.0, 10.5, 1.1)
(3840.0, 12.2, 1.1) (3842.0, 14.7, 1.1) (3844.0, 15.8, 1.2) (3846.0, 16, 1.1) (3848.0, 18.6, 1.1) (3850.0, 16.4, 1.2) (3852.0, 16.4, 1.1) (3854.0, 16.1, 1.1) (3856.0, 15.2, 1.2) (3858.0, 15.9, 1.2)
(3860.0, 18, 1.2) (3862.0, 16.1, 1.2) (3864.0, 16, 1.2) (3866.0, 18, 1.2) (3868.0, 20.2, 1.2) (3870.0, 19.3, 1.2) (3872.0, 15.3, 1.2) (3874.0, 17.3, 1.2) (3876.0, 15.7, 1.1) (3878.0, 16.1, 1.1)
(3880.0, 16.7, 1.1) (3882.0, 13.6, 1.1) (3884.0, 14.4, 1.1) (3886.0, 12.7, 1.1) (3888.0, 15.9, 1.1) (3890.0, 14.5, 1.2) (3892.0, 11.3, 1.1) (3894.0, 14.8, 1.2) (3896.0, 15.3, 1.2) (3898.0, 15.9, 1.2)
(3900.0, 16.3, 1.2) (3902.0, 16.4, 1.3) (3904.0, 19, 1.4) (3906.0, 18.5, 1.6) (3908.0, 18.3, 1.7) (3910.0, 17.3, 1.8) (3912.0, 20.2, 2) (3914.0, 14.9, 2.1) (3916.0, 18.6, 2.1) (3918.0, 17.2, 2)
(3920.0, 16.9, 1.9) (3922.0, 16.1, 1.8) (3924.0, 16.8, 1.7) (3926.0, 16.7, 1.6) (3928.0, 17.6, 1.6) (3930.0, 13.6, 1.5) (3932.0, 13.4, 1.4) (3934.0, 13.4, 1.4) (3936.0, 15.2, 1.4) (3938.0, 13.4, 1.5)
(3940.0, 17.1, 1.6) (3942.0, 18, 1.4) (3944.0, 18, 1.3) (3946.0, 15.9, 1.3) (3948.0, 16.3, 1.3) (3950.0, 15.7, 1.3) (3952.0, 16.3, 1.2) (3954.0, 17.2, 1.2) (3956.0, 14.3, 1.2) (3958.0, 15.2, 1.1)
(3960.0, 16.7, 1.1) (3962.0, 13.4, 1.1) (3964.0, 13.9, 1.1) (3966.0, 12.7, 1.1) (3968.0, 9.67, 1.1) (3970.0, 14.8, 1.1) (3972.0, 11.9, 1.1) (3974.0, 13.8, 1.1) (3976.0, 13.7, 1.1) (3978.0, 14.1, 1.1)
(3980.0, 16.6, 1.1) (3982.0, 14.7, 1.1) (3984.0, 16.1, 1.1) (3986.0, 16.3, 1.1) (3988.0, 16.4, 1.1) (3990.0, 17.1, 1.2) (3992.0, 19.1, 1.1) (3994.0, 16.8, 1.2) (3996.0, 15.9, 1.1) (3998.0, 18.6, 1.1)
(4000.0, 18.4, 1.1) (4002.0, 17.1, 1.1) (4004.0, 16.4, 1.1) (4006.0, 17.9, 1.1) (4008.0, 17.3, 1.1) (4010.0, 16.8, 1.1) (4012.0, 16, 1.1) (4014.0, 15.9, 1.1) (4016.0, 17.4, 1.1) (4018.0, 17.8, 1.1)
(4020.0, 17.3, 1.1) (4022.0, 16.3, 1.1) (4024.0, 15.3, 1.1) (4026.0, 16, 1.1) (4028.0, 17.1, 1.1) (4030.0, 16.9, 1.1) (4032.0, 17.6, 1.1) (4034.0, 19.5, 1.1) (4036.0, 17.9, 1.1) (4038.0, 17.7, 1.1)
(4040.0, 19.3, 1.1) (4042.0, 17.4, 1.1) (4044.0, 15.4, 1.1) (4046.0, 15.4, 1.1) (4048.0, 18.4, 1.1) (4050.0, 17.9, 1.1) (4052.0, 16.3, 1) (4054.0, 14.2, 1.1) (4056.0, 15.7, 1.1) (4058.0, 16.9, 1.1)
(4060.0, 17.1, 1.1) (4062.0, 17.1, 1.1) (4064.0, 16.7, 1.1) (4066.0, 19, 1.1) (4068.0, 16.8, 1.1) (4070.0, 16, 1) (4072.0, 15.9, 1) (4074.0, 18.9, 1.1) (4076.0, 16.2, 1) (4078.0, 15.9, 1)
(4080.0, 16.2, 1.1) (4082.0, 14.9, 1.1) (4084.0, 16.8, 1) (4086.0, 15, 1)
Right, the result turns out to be 1.14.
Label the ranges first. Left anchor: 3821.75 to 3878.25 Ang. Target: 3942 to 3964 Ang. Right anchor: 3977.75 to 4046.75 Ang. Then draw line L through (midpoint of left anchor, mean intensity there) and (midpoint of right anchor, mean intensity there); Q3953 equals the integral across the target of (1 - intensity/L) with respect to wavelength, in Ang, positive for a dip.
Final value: 0.57 Ang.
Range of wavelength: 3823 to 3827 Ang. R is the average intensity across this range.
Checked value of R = 14.8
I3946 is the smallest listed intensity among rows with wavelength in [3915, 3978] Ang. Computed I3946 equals 9.67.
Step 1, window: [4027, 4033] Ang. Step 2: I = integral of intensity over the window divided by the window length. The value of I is 17.2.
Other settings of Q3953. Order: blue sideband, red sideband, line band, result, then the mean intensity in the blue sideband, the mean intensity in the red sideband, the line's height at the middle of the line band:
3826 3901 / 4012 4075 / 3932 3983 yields 3.9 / 15.1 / 17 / 16.1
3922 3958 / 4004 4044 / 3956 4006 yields 3.2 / 15.8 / 17.2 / 16.5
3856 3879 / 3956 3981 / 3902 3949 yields -4.3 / 17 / 13.9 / 15.2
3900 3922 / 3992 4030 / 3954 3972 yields 3.5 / 17.6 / 17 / 17.3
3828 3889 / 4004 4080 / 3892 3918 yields -2.0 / 15.2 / 16.9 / 15.7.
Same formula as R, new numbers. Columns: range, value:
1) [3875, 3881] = 16.2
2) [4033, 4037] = 18.7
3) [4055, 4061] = 16.6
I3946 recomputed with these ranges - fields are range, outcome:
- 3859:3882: 13.6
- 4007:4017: 15.9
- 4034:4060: 14.2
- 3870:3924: 11.3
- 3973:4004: 13.7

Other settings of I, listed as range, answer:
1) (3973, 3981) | 14.5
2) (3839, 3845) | 14.2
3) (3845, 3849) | 17.3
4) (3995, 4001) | 17.6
